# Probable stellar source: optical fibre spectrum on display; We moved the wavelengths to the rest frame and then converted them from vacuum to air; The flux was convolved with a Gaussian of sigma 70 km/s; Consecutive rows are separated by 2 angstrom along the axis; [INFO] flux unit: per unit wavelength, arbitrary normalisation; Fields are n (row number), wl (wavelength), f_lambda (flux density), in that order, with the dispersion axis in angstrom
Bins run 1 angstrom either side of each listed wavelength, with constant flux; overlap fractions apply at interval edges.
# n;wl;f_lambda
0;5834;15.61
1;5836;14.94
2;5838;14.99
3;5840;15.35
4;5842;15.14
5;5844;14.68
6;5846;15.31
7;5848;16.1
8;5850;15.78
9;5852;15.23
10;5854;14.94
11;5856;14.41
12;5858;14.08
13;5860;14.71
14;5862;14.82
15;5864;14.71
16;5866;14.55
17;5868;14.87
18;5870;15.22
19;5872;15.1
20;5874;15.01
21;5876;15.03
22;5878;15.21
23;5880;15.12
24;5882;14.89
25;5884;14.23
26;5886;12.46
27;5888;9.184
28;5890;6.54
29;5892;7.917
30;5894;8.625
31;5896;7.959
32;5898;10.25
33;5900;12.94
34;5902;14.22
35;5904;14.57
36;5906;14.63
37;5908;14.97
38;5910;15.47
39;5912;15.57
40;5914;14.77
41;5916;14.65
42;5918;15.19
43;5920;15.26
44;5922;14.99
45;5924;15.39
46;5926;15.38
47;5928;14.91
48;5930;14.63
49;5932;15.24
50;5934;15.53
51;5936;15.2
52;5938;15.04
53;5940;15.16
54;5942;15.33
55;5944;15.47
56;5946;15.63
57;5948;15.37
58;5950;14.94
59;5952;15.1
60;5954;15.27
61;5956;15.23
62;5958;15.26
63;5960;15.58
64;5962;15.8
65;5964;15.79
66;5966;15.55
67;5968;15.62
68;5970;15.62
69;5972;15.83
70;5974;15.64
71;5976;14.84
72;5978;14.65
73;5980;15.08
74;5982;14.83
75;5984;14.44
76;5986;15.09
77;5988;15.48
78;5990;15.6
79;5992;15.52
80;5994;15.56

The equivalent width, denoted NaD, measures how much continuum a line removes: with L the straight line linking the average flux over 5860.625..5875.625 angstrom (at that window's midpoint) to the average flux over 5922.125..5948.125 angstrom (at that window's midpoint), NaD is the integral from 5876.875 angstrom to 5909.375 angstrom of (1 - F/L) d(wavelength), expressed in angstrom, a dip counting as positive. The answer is 6.2 angstrom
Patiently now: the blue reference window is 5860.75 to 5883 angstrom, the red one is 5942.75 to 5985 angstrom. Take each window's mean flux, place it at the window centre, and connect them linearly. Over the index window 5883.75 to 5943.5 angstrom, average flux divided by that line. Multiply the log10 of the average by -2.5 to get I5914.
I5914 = 0.120 mag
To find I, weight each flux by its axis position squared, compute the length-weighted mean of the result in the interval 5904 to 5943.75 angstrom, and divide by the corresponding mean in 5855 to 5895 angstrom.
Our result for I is 1.15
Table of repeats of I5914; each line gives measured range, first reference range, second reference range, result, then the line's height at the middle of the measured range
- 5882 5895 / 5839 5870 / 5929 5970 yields 0.425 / 15.1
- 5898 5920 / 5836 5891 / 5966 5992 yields 0.015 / 14.7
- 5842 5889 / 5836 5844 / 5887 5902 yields -0.184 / 12.4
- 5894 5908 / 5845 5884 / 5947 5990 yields 0.219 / 15.1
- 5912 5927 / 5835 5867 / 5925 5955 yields 0.003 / 15.2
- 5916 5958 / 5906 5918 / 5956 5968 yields 0.008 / 15.3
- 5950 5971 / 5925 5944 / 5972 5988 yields -0.026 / 15.1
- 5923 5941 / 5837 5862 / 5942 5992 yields 0.006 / 15.2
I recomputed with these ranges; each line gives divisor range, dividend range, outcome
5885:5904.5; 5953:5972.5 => 1.54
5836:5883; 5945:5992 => 1.06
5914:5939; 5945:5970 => 1.03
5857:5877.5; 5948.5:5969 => 1.07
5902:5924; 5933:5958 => 1.03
